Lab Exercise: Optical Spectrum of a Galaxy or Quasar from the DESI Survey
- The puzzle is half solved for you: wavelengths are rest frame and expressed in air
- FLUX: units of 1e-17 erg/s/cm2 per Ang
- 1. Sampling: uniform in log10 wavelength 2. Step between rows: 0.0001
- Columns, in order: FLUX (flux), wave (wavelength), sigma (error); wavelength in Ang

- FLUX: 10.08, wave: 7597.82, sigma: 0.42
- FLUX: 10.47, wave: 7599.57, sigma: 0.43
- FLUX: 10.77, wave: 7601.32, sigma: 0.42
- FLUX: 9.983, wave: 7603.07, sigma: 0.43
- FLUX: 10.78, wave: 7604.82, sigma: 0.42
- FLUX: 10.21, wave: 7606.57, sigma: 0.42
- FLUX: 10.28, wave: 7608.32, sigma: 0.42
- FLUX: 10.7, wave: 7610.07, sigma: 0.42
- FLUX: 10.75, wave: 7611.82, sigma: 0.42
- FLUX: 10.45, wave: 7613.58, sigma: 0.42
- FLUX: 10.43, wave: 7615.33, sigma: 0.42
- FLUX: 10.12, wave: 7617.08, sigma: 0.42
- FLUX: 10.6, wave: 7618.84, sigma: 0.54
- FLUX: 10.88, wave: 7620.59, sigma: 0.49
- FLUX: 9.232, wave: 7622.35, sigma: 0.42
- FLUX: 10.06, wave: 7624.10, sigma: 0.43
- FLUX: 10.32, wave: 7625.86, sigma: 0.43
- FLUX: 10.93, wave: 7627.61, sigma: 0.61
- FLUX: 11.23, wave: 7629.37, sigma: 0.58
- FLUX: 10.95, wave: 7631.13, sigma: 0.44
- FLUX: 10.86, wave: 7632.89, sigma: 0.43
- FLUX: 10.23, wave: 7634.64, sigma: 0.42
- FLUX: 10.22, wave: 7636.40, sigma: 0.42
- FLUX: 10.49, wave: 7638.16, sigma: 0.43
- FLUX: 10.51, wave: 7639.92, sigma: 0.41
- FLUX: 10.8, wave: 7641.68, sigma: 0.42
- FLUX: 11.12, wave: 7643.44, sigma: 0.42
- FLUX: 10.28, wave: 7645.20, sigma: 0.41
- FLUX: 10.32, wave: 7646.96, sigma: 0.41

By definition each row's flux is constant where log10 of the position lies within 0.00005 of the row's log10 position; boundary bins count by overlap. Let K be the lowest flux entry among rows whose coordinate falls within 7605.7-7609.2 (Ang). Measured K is 10.21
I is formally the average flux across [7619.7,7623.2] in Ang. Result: 10.1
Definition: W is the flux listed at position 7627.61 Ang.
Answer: 10.93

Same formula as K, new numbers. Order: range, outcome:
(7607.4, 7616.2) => 10.28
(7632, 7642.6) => 10.22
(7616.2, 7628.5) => 9.232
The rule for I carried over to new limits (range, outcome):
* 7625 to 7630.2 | 10.8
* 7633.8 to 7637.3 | 10.2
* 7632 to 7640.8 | 10.5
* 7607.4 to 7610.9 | 10.5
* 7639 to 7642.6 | 10.7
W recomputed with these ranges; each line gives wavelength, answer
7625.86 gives 10.32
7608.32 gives 10.28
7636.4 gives 10.22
